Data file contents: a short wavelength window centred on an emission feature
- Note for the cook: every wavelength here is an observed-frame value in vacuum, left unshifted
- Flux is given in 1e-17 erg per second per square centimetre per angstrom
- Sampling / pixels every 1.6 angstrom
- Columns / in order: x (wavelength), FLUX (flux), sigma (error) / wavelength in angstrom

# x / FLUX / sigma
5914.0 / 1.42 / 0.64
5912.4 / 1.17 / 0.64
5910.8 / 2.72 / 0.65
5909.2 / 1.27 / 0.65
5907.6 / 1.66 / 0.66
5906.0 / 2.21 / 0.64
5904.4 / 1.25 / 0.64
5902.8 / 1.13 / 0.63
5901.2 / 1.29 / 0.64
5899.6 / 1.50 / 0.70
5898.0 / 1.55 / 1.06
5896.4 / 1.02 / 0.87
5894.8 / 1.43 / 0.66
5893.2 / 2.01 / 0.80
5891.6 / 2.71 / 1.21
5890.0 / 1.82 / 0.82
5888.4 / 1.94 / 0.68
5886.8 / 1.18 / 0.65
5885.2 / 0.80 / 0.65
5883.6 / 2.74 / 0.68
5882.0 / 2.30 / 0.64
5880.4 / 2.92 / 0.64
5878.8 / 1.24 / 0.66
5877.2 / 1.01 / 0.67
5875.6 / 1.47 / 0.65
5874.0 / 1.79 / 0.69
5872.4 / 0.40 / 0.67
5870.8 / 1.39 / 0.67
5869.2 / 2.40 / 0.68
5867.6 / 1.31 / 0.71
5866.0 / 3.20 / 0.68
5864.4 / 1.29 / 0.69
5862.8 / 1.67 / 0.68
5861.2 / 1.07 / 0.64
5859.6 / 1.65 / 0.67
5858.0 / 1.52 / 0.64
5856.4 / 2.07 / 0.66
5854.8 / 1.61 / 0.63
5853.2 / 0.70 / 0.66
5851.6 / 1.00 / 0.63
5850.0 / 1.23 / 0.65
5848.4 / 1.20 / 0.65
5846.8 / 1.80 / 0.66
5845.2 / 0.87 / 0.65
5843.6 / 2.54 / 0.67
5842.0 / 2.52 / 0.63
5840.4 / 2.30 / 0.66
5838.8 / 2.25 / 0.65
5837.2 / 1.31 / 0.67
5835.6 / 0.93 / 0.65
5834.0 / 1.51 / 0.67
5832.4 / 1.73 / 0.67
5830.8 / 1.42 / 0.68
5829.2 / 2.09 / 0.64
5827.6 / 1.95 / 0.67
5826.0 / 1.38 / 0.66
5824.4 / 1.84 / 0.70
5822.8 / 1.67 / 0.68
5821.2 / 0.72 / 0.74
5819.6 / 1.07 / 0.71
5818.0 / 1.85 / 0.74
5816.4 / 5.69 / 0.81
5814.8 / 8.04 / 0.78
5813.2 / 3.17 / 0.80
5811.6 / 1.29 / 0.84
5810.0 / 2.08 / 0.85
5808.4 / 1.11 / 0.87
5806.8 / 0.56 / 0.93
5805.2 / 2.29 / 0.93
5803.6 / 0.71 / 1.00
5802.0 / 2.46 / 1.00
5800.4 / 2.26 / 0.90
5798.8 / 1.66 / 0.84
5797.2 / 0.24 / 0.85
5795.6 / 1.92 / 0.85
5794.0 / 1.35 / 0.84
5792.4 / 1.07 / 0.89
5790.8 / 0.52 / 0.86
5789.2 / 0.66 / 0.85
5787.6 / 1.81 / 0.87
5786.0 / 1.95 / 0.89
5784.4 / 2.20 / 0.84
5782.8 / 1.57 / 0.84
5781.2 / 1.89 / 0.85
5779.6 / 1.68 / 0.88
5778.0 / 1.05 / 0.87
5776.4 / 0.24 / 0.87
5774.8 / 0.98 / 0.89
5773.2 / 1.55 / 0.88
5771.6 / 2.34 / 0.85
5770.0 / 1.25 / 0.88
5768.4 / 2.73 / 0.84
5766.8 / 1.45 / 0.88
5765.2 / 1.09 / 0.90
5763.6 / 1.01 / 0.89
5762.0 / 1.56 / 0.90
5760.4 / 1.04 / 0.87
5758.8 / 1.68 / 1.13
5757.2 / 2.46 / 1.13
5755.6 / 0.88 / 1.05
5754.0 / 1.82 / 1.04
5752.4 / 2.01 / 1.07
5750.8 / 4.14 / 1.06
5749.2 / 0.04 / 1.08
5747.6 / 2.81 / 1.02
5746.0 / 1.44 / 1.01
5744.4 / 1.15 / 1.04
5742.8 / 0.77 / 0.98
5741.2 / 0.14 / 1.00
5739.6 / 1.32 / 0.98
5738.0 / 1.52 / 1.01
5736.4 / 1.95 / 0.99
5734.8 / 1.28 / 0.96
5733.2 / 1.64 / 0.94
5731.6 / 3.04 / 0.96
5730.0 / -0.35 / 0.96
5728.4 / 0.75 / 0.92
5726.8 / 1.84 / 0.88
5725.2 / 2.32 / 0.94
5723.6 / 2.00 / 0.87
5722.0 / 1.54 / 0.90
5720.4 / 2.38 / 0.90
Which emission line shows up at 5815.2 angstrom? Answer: H-beta 4861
